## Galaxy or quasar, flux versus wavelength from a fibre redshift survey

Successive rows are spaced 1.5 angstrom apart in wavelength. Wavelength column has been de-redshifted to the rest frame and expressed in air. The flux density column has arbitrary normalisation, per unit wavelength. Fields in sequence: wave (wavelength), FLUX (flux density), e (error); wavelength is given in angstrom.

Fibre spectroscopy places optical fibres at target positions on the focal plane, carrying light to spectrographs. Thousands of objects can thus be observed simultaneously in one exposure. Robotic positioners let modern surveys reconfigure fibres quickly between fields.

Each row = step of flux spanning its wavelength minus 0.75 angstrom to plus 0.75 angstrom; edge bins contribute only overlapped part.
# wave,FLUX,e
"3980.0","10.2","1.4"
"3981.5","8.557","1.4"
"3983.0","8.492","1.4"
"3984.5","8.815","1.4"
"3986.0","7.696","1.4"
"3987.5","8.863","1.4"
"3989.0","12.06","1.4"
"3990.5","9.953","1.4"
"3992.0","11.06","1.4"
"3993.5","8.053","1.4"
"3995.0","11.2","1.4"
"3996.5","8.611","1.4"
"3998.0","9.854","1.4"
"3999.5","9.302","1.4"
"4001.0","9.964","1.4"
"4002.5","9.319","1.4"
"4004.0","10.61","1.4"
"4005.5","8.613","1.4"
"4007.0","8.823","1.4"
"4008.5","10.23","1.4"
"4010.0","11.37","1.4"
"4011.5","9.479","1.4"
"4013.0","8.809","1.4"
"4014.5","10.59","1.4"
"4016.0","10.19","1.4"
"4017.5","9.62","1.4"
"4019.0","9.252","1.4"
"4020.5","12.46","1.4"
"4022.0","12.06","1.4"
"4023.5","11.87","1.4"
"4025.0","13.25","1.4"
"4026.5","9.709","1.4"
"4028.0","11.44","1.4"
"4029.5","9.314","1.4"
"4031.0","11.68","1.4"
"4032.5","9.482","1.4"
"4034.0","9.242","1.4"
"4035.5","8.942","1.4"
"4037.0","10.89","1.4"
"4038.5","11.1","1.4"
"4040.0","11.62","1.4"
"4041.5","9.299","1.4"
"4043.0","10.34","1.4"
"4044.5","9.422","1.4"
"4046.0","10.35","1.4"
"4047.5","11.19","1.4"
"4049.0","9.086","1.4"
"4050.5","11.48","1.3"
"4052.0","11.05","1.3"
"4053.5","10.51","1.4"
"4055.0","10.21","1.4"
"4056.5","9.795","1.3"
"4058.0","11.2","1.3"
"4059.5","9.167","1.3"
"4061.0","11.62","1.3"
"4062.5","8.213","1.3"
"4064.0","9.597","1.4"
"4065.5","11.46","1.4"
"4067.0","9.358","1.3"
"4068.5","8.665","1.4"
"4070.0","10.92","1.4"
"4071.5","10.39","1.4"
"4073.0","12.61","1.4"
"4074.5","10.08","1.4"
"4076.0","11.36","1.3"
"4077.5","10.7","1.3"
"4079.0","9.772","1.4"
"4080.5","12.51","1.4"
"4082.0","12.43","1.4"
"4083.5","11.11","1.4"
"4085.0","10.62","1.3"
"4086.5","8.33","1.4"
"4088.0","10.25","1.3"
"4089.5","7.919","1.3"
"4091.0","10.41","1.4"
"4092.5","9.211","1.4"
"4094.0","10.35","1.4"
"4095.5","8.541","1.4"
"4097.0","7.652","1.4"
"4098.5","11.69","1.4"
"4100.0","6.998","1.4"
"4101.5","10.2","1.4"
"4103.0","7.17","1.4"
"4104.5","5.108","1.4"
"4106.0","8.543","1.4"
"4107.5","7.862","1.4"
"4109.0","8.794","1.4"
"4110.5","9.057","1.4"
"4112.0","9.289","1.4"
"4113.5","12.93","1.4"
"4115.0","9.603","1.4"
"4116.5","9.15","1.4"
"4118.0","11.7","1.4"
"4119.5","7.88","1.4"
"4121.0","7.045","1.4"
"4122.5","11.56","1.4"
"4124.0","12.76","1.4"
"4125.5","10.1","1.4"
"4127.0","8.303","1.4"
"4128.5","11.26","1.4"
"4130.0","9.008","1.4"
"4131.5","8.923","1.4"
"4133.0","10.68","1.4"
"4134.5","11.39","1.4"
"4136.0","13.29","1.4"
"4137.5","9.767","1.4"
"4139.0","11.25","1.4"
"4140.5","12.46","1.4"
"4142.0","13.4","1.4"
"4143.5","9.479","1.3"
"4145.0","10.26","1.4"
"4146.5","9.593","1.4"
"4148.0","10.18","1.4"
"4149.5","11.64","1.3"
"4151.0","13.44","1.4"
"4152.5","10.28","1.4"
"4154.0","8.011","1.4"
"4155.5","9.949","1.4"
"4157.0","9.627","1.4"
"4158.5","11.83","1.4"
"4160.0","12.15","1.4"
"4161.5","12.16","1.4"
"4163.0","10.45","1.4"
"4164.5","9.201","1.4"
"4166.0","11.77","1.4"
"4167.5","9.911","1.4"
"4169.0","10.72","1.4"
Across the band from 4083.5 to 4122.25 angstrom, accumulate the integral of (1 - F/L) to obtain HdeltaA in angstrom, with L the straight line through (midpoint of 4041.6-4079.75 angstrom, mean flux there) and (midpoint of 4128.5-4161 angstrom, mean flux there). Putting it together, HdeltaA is 5.3 angstrom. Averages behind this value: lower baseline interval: 10.3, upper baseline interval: 10.8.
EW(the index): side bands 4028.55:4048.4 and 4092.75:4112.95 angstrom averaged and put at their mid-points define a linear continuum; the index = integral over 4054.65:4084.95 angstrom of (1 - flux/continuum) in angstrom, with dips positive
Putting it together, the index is -3.66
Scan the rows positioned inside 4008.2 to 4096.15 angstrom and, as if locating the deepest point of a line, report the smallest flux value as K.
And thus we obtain 7.919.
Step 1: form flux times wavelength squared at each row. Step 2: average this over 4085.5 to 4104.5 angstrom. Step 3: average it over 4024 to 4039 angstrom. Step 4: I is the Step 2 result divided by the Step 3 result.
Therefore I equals 0.9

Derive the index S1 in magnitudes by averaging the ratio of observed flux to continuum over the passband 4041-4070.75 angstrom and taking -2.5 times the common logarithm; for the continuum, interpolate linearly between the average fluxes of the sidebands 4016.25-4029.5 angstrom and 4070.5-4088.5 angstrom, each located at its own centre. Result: 0.08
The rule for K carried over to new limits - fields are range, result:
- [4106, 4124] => 7.045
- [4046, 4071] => 8.213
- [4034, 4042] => 8.942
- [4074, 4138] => 5.108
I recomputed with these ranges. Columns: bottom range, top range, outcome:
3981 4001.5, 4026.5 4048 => 1.11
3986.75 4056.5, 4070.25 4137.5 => 1.00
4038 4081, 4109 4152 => 1.04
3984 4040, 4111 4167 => 1.11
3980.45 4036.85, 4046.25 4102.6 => 1.05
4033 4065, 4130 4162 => 1.12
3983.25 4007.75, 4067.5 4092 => 1.15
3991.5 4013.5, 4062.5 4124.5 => 1.05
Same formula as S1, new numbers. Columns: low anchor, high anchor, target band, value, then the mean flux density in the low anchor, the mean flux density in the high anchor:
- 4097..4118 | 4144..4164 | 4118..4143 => -0.078 mag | 9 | 10.7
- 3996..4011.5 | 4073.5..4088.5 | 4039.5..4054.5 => -0.014 mag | 9.68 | 10.8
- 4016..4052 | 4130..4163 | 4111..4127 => 0.074 mag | 10.6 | 10.9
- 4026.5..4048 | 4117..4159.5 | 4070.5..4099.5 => 0.012 mag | 10.3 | 10.5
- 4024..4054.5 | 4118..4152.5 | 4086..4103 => 0.156 mag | 10.5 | 10.6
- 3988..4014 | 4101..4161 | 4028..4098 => -0.026 mag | 9.84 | 10.1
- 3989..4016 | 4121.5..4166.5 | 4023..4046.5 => -0.046 mag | 9.83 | 10.8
